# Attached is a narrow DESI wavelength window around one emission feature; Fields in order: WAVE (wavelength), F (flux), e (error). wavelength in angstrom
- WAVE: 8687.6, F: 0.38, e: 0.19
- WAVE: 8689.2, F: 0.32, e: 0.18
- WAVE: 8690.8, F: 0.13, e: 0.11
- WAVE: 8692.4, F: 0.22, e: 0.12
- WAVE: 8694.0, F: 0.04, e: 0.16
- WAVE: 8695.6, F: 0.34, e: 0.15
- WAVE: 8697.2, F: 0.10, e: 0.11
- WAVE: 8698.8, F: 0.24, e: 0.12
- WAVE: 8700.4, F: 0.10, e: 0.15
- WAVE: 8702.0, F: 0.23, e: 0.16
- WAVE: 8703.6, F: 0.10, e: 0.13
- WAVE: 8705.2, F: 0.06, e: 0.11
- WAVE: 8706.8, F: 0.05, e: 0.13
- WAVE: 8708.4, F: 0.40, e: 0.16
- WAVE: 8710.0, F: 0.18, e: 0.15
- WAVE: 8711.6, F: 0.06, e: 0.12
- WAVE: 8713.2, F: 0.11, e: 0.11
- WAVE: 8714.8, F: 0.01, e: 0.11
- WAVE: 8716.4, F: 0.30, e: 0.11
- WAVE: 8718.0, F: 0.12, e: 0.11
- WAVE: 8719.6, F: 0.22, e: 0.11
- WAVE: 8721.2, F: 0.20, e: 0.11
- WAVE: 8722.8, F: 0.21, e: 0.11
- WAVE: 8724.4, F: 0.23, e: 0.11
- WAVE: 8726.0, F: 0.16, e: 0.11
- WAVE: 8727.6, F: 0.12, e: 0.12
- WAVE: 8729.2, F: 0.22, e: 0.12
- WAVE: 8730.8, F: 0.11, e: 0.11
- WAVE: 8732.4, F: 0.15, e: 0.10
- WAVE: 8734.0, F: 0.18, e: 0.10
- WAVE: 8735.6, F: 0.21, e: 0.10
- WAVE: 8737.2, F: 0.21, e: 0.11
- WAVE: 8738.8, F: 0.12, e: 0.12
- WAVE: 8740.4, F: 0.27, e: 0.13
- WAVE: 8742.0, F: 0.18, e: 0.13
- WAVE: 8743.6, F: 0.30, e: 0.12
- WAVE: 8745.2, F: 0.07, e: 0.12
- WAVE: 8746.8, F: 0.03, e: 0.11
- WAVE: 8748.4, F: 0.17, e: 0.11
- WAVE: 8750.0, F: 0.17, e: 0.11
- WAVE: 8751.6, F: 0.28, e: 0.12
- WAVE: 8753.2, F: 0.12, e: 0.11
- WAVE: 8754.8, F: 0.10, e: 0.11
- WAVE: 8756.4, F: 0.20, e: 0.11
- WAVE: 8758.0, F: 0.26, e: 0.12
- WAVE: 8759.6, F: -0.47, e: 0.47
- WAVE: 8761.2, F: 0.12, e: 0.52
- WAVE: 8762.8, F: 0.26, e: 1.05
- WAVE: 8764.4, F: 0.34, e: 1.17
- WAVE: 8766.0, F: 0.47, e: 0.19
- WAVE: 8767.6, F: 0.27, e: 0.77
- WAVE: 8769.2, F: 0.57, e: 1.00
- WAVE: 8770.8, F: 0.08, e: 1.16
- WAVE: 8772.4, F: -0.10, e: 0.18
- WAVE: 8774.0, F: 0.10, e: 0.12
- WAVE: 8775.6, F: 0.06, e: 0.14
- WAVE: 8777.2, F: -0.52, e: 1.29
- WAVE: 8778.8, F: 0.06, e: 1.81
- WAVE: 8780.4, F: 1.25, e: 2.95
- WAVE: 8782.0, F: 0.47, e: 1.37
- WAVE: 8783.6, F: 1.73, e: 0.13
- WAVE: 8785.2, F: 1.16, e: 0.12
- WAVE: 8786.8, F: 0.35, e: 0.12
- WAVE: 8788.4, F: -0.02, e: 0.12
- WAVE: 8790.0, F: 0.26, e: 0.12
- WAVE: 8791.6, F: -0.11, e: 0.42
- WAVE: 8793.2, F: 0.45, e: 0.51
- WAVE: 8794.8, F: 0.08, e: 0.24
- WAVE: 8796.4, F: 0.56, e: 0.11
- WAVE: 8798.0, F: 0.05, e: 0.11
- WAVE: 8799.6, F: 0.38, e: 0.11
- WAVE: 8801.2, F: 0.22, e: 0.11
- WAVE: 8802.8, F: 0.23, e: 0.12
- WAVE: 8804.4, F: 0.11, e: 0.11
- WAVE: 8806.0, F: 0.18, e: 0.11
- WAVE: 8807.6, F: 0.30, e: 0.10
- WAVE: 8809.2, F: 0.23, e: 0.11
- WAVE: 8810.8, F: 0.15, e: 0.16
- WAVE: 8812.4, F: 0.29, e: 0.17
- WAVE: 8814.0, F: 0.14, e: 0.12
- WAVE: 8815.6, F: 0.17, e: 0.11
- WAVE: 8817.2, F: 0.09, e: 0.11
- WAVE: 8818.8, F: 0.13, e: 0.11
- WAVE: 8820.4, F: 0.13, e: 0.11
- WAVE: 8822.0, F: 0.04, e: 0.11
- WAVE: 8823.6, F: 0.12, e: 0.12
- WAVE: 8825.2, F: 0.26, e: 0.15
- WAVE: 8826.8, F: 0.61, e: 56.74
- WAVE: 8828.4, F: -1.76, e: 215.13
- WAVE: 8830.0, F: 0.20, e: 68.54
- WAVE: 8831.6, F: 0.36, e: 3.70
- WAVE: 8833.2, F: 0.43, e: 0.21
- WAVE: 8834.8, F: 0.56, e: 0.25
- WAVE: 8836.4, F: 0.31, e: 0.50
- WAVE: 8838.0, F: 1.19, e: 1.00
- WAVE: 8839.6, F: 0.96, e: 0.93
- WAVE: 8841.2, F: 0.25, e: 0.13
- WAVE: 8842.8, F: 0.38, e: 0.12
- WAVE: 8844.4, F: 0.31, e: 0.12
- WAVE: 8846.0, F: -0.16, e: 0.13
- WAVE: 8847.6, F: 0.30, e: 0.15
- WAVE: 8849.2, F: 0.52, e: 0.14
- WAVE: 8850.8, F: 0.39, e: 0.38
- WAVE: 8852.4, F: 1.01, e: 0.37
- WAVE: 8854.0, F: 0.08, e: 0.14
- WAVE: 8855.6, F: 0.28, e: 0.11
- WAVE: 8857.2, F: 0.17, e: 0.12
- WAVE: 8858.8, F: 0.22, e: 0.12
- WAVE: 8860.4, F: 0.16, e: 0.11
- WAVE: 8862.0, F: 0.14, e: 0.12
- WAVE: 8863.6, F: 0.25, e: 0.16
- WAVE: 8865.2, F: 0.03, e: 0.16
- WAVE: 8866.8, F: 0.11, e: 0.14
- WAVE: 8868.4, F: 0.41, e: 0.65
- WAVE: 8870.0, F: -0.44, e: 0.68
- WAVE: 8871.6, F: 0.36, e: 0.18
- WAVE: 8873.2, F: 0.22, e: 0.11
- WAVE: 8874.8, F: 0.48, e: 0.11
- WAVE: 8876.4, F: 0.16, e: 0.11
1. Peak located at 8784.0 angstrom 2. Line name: H-alpha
